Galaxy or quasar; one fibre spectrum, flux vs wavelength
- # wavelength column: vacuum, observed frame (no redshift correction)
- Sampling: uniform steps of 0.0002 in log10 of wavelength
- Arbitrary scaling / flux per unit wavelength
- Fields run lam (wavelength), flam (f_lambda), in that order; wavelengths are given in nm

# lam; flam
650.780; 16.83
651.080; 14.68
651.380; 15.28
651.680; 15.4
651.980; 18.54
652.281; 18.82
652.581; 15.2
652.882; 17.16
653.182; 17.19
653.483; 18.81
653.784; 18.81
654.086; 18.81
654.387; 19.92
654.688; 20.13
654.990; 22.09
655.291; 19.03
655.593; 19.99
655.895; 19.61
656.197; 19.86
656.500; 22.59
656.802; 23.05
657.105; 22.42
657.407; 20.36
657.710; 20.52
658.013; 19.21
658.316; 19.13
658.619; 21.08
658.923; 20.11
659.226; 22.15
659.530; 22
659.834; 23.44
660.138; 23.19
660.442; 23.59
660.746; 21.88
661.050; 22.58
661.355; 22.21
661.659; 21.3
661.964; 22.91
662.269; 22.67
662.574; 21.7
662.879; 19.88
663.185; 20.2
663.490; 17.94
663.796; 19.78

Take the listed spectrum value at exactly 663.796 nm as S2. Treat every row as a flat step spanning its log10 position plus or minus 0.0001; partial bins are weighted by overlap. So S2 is 19.78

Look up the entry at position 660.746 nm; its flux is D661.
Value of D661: 21.88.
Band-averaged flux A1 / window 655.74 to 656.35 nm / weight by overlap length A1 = 19.7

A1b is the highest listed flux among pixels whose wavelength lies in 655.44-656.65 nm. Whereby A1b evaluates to 22.59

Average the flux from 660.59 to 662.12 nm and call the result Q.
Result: 22.2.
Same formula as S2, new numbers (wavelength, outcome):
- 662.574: 21.7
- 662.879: 19.88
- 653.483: 18.81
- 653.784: 18.81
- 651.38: 15.28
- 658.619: 21.08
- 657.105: 22.42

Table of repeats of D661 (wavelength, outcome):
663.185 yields 20.2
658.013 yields 19.21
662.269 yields 22.67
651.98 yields 18.54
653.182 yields 17.19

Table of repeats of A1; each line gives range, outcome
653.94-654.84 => 19.6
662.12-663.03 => 21.4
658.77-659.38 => 21.1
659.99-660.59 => 23.4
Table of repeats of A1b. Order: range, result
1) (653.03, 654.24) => 18.81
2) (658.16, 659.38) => 22.15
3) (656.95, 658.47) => 22.42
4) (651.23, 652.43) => 18.82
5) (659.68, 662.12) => 23.59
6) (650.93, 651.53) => 15.28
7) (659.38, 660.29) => 23.44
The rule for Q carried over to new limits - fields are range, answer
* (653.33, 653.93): 18.8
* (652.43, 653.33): 16.5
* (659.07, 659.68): 22.1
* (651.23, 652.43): 17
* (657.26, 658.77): 20.1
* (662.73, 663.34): 20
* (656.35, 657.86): 21.8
